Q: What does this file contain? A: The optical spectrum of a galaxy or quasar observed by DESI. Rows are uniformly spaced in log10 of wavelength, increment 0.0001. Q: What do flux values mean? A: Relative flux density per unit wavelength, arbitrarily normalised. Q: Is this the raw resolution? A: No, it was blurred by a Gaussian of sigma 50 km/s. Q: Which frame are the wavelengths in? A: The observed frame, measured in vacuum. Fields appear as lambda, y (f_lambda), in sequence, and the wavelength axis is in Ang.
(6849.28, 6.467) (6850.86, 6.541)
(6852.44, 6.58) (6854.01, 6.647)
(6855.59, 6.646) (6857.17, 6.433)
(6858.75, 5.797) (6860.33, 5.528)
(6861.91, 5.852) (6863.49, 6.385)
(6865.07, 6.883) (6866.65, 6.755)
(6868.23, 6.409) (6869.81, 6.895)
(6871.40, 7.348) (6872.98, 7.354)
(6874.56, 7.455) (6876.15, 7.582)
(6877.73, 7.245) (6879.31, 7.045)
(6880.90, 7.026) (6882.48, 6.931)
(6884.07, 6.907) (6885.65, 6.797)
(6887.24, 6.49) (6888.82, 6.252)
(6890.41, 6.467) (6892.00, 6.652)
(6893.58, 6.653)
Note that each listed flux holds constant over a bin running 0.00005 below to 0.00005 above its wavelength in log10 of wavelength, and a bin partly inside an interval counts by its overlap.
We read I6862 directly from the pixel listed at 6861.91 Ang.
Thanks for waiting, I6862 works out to 5.852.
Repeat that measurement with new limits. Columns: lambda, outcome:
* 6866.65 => 6.755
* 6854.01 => 6.647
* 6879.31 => 7.045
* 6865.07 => 6.883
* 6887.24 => 6.49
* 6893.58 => 6.653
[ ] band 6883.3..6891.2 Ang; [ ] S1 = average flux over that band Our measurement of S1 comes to 6.58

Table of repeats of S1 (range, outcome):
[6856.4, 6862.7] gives 5.9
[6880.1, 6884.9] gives 6.95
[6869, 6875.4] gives 7.25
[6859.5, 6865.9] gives 6.16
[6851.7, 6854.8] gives 6.63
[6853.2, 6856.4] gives 6.66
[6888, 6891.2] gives 6.37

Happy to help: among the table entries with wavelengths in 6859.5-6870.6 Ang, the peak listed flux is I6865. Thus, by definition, 6.895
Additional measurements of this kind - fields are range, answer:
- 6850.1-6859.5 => 6.647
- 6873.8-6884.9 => 7.582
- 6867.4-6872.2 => 7.348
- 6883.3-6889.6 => 6.907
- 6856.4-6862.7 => 6.433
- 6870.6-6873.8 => 7.354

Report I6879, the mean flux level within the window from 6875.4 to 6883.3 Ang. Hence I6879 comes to 7.16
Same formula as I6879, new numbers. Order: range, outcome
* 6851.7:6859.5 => 6.43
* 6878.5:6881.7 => 7.04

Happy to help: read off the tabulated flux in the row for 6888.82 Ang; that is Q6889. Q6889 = 6.252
